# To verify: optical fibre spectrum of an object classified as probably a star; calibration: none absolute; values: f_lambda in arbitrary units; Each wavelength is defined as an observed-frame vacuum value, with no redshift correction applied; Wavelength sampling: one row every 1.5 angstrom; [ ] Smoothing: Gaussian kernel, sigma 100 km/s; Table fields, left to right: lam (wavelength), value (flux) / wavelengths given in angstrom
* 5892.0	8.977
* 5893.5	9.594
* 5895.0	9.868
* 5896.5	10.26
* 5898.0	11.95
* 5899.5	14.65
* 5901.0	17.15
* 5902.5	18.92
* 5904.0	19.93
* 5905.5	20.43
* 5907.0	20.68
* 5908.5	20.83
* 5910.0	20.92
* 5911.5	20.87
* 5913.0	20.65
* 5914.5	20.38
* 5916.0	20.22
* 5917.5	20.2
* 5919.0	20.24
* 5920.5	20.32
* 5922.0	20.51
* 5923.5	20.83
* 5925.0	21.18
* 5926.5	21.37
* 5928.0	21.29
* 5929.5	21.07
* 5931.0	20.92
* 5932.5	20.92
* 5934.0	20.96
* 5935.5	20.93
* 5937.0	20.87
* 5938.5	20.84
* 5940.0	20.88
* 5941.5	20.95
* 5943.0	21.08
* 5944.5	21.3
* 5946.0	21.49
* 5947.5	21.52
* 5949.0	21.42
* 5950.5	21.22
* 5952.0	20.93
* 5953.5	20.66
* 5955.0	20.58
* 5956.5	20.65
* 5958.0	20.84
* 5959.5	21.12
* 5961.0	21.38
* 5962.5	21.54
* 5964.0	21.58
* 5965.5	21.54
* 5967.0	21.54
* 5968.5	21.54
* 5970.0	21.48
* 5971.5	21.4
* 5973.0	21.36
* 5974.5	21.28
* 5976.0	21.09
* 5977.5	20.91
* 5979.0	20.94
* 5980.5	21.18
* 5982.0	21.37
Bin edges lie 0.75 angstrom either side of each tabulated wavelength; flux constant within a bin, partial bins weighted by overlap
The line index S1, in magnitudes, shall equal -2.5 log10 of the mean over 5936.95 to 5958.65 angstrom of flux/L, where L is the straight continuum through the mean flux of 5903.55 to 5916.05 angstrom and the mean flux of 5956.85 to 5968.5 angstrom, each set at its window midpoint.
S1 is 0.01 mag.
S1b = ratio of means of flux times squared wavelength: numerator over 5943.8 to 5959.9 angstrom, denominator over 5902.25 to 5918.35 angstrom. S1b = 1.0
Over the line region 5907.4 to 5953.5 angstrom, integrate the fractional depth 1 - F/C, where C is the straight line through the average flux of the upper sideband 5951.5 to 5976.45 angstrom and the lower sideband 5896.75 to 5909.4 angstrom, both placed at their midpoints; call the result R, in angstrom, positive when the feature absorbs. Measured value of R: -3.8 angstrom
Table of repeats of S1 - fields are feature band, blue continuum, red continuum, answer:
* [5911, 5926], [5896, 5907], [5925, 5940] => -0.08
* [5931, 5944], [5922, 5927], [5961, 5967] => 0.01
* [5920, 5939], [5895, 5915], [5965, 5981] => -0.10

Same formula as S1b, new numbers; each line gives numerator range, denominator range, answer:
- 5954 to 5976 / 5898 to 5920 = 1.11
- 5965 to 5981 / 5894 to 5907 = 1.40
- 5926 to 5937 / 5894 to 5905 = 1.45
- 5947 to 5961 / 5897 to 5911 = 1.17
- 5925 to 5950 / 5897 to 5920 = 1.12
